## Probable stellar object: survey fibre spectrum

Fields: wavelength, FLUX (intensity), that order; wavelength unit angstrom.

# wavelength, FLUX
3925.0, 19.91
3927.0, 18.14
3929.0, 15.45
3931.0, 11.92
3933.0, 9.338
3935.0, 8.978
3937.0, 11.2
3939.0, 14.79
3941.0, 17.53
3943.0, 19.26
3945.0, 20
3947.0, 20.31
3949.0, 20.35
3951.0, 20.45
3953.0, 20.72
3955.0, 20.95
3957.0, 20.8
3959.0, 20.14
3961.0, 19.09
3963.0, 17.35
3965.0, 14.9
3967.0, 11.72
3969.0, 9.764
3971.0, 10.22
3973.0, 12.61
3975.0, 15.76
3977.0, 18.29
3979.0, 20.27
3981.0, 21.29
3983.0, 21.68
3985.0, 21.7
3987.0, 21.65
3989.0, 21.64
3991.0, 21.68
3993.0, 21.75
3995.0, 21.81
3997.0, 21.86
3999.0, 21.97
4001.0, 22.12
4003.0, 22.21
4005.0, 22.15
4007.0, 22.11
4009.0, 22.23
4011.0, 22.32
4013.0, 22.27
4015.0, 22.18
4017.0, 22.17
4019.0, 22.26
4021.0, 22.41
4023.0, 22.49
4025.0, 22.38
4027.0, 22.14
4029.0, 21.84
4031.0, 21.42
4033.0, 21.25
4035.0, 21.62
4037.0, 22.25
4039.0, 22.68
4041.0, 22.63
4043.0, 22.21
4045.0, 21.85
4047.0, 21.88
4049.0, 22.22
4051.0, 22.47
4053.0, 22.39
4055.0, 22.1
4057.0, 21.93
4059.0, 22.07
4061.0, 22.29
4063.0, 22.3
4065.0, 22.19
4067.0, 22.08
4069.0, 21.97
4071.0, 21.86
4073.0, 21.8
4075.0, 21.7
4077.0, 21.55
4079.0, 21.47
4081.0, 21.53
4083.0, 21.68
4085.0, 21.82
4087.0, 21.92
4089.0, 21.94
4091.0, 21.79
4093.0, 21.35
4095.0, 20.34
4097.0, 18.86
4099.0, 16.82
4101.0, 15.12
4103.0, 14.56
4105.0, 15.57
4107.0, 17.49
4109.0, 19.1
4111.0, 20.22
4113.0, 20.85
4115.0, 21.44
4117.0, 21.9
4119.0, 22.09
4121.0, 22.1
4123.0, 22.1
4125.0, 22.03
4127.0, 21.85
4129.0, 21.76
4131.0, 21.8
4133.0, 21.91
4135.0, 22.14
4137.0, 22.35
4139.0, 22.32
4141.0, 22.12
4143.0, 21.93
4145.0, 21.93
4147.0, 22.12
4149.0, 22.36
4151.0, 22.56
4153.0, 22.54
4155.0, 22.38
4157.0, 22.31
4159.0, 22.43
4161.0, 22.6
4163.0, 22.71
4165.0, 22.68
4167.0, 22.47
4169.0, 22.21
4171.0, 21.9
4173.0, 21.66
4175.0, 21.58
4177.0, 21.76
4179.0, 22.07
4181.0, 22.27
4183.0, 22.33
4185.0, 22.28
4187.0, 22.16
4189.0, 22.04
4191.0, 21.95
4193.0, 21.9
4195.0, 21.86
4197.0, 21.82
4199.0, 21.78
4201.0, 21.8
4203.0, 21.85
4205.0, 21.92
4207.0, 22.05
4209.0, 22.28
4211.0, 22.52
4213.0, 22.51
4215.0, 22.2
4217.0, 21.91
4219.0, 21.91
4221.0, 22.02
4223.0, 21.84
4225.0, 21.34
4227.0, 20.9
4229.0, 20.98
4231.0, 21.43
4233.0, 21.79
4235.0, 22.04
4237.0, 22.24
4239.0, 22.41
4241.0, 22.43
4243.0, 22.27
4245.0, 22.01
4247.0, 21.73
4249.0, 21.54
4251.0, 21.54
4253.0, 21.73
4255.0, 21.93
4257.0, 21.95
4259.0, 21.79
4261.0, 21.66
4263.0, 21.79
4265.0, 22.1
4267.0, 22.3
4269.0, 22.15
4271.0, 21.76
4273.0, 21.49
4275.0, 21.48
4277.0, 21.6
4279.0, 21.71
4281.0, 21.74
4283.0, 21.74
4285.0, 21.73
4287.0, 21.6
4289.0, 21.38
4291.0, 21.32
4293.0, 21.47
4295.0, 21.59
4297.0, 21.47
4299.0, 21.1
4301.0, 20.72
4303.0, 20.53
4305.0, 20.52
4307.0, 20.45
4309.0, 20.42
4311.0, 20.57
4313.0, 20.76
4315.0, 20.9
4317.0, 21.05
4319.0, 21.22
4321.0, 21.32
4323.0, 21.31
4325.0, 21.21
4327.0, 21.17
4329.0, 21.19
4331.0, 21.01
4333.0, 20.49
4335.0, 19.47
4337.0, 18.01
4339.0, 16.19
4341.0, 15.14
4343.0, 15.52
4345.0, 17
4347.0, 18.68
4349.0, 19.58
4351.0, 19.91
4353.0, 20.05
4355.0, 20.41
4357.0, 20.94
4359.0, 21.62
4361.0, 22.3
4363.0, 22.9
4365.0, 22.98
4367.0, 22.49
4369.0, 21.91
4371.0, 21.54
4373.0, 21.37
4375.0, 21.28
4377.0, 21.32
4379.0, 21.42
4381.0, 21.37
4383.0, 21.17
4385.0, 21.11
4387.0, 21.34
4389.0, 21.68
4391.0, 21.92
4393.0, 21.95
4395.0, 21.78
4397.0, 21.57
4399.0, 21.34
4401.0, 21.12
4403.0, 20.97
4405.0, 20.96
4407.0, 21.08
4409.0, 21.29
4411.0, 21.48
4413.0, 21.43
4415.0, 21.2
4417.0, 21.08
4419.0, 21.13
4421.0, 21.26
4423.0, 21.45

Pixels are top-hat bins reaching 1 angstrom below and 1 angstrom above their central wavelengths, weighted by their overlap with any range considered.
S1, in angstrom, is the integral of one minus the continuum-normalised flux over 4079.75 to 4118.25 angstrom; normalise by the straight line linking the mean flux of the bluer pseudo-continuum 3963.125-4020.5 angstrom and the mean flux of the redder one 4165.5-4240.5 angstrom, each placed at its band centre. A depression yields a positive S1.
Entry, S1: 2.1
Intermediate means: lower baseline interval 19.7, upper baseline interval 22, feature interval 19.7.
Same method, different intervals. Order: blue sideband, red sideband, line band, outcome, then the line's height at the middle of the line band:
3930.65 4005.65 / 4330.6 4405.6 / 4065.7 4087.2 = -3.3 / 18.8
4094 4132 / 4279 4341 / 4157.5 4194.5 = -3.8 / 20.1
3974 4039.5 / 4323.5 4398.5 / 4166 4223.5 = -2.6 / 21.1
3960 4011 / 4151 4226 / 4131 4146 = -0.5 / 21.4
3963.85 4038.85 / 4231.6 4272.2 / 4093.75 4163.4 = 0.8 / 21.1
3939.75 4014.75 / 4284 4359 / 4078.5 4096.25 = -1.6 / 19.8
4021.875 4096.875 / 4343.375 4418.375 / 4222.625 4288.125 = -1.1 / 21.4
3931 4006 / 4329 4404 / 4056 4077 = -3.5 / 18.8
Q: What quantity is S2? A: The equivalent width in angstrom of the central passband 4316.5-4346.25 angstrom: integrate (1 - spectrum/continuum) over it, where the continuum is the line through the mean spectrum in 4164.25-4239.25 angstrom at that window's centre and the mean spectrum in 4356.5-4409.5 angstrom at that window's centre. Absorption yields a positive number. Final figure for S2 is 3.2 angstrom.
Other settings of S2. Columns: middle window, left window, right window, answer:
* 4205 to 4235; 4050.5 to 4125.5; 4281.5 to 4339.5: -1.5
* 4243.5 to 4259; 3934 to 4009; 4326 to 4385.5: -1.5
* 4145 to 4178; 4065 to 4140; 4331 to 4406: -2.4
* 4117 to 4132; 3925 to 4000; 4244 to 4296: -1.6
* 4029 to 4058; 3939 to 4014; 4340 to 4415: -3.5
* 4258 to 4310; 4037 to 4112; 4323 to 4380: -2.6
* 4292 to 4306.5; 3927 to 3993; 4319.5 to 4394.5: -0.7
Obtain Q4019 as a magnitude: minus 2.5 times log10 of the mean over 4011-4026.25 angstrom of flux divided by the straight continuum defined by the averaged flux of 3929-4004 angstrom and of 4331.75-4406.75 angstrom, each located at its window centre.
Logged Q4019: -0.21 mag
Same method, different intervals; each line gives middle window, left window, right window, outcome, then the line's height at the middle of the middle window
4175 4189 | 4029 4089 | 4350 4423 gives -0.017 mag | 21.8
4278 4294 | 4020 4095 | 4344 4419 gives -0.009 mag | 21.4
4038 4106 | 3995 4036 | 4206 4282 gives 0.047 mag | 22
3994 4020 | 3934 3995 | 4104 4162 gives -0.174 mag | 18.9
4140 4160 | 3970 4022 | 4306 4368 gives -0.091 mag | 20.5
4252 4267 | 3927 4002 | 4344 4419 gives -0.086 mag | 20.2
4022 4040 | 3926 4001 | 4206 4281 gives -0.171 mag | 18.8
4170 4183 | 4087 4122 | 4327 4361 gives -0.128 mag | 19.5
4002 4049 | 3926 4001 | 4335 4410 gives -0.210 mag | 18.2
